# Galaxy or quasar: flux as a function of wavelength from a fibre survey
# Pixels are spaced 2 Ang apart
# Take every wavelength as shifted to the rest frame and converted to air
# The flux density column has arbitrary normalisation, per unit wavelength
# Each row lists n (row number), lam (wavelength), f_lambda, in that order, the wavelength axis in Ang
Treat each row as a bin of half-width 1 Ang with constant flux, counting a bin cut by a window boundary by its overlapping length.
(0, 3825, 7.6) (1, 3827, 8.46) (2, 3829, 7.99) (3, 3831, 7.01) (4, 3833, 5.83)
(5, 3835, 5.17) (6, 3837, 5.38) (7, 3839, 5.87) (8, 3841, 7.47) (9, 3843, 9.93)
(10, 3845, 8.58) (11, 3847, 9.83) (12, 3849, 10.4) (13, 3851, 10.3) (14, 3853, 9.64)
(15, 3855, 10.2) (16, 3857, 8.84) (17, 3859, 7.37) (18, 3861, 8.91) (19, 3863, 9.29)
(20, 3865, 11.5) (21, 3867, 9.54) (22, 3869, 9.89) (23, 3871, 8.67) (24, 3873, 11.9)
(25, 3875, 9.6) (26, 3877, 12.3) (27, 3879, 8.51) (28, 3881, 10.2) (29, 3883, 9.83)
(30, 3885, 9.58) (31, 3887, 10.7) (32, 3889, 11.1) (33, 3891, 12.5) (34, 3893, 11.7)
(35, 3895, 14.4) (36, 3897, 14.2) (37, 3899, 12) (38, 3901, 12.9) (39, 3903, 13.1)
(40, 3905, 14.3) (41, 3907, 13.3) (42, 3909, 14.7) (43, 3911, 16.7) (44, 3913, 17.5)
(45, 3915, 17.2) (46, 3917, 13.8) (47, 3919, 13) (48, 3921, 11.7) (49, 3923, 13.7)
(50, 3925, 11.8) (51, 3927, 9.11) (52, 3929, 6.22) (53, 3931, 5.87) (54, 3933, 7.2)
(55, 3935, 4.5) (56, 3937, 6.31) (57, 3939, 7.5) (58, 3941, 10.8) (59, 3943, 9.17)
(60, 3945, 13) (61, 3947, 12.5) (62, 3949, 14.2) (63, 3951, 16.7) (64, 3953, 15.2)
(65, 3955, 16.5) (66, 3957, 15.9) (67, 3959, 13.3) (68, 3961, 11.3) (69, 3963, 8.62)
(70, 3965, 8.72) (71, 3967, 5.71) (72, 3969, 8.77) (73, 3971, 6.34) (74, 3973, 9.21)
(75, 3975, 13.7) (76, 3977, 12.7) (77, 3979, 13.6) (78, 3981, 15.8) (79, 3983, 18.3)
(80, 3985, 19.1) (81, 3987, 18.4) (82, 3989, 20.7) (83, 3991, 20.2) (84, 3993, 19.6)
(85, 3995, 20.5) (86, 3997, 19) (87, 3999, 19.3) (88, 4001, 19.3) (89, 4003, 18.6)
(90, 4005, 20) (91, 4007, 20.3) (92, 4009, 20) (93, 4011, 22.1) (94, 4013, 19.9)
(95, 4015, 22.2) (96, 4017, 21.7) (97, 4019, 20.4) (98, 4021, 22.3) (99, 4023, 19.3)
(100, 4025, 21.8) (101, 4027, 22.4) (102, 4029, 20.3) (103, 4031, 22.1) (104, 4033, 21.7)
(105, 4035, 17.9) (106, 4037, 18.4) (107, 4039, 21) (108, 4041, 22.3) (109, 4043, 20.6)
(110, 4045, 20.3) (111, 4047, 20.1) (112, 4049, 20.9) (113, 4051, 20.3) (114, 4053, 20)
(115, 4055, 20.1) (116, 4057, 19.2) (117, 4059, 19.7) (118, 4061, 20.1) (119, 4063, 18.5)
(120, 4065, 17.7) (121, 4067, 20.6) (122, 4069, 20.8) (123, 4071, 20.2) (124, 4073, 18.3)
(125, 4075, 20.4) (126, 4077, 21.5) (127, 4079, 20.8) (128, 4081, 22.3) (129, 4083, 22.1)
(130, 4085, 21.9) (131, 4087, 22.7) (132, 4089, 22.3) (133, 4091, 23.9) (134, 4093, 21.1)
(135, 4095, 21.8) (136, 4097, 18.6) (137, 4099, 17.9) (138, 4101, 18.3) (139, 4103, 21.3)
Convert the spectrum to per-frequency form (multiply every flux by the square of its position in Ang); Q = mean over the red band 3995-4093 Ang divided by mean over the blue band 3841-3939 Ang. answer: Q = 2.05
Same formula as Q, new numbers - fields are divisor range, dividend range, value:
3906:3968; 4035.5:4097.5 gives 1.88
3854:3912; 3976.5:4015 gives 1.78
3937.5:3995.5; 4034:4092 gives 1.59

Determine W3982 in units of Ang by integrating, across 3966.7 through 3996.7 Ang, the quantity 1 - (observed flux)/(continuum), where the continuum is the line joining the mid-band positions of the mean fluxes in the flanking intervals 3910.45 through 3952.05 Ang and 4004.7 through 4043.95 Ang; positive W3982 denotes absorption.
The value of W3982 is 2.8 Ang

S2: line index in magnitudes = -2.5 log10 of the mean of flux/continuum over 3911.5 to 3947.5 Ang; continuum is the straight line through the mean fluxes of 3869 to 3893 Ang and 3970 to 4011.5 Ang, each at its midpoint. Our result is 0.25 mag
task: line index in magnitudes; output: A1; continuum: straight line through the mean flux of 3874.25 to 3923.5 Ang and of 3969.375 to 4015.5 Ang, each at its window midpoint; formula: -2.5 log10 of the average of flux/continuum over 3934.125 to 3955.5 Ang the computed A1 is 0.31 mag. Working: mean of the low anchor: 12.7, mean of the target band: 11.4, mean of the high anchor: 17.6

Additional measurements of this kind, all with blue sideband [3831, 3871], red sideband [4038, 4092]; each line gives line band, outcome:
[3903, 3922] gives -0.21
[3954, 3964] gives 0.12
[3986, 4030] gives -0.17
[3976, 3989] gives -0.04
